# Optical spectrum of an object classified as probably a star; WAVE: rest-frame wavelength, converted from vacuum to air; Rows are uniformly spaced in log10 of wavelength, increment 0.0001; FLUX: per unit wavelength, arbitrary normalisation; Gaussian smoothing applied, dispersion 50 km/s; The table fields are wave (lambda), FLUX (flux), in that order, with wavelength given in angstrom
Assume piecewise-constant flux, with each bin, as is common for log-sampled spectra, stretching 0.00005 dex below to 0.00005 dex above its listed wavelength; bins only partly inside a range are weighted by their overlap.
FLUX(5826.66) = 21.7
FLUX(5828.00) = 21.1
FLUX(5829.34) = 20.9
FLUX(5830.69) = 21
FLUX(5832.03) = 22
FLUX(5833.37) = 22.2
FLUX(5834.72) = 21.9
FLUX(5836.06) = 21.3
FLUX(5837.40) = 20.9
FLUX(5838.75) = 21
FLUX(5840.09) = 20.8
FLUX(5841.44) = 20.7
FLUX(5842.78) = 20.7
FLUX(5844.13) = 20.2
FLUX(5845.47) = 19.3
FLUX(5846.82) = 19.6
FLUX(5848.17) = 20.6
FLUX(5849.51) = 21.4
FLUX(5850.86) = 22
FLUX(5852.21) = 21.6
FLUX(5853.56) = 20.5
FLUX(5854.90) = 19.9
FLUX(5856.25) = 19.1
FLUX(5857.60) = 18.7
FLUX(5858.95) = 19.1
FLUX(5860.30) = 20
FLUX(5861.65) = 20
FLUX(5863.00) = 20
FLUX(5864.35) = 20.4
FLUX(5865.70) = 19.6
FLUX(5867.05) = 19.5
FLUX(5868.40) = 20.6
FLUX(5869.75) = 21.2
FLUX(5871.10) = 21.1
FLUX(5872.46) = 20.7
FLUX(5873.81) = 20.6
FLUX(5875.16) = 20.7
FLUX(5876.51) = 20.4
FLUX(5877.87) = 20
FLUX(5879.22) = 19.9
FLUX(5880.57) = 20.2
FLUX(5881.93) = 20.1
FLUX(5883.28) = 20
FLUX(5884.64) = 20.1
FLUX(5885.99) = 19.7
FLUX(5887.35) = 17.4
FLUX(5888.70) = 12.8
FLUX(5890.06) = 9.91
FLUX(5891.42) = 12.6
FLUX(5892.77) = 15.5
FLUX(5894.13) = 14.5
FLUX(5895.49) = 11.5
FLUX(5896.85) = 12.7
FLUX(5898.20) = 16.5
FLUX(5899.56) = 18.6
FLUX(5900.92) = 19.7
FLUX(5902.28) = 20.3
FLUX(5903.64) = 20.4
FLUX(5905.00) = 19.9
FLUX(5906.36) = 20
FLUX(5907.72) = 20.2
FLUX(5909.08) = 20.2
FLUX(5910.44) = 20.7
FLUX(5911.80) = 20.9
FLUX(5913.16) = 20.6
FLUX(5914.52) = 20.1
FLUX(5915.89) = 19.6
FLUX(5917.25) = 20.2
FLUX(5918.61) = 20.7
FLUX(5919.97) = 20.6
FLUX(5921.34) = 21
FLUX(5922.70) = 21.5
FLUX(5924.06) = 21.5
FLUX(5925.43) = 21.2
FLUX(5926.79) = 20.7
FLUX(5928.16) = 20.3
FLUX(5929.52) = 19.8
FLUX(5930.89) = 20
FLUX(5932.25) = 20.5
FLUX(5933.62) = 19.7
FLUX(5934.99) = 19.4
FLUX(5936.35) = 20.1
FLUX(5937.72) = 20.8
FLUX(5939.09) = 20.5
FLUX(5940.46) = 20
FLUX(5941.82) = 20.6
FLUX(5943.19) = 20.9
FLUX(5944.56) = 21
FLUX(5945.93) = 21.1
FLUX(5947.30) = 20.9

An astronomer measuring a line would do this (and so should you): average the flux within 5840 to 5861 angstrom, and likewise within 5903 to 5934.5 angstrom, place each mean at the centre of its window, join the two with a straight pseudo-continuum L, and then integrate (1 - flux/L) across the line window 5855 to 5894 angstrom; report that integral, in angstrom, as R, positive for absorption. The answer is 2.75 angstrom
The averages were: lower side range 20.2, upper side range 20.4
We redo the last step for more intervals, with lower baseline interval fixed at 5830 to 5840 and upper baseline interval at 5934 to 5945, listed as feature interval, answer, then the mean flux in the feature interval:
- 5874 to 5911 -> 5.1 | 18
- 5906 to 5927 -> 0.0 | 20.6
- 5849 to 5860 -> 0.5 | 20.3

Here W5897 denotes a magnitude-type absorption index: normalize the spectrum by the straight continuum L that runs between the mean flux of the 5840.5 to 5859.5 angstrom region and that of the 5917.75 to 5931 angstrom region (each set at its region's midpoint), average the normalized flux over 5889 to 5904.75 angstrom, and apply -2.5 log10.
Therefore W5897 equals 0.29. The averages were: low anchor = 20.3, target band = 15.7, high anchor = 20.8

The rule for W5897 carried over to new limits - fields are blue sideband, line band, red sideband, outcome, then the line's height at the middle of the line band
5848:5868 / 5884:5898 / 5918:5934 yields 0.35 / 20.4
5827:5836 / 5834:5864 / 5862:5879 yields 0.03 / 21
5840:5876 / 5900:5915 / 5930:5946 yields 0.00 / 20.3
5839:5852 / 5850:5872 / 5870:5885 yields 0.02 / 20.5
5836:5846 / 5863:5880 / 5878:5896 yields -0.14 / 18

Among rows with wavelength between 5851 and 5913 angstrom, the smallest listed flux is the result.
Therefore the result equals 9.91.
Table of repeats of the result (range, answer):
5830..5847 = 19.3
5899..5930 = 18.6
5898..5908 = 16.5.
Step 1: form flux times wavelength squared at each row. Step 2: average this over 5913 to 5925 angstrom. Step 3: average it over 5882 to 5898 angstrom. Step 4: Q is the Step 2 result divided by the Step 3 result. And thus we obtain 1.36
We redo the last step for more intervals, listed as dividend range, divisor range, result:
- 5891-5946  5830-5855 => 0.95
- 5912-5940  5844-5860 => 1.04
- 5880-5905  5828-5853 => 0.82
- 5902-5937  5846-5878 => 1.02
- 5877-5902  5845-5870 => 0.84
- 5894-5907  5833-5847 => 0.86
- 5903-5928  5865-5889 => 1.05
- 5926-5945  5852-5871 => 1.04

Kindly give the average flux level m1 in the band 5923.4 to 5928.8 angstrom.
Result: 20.9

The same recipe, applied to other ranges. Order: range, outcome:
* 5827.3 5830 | 21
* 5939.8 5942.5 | 20.4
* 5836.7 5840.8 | 20.9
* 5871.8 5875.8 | 20.7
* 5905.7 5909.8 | 20.1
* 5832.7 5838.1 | 21.6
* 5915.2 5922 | 20.4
